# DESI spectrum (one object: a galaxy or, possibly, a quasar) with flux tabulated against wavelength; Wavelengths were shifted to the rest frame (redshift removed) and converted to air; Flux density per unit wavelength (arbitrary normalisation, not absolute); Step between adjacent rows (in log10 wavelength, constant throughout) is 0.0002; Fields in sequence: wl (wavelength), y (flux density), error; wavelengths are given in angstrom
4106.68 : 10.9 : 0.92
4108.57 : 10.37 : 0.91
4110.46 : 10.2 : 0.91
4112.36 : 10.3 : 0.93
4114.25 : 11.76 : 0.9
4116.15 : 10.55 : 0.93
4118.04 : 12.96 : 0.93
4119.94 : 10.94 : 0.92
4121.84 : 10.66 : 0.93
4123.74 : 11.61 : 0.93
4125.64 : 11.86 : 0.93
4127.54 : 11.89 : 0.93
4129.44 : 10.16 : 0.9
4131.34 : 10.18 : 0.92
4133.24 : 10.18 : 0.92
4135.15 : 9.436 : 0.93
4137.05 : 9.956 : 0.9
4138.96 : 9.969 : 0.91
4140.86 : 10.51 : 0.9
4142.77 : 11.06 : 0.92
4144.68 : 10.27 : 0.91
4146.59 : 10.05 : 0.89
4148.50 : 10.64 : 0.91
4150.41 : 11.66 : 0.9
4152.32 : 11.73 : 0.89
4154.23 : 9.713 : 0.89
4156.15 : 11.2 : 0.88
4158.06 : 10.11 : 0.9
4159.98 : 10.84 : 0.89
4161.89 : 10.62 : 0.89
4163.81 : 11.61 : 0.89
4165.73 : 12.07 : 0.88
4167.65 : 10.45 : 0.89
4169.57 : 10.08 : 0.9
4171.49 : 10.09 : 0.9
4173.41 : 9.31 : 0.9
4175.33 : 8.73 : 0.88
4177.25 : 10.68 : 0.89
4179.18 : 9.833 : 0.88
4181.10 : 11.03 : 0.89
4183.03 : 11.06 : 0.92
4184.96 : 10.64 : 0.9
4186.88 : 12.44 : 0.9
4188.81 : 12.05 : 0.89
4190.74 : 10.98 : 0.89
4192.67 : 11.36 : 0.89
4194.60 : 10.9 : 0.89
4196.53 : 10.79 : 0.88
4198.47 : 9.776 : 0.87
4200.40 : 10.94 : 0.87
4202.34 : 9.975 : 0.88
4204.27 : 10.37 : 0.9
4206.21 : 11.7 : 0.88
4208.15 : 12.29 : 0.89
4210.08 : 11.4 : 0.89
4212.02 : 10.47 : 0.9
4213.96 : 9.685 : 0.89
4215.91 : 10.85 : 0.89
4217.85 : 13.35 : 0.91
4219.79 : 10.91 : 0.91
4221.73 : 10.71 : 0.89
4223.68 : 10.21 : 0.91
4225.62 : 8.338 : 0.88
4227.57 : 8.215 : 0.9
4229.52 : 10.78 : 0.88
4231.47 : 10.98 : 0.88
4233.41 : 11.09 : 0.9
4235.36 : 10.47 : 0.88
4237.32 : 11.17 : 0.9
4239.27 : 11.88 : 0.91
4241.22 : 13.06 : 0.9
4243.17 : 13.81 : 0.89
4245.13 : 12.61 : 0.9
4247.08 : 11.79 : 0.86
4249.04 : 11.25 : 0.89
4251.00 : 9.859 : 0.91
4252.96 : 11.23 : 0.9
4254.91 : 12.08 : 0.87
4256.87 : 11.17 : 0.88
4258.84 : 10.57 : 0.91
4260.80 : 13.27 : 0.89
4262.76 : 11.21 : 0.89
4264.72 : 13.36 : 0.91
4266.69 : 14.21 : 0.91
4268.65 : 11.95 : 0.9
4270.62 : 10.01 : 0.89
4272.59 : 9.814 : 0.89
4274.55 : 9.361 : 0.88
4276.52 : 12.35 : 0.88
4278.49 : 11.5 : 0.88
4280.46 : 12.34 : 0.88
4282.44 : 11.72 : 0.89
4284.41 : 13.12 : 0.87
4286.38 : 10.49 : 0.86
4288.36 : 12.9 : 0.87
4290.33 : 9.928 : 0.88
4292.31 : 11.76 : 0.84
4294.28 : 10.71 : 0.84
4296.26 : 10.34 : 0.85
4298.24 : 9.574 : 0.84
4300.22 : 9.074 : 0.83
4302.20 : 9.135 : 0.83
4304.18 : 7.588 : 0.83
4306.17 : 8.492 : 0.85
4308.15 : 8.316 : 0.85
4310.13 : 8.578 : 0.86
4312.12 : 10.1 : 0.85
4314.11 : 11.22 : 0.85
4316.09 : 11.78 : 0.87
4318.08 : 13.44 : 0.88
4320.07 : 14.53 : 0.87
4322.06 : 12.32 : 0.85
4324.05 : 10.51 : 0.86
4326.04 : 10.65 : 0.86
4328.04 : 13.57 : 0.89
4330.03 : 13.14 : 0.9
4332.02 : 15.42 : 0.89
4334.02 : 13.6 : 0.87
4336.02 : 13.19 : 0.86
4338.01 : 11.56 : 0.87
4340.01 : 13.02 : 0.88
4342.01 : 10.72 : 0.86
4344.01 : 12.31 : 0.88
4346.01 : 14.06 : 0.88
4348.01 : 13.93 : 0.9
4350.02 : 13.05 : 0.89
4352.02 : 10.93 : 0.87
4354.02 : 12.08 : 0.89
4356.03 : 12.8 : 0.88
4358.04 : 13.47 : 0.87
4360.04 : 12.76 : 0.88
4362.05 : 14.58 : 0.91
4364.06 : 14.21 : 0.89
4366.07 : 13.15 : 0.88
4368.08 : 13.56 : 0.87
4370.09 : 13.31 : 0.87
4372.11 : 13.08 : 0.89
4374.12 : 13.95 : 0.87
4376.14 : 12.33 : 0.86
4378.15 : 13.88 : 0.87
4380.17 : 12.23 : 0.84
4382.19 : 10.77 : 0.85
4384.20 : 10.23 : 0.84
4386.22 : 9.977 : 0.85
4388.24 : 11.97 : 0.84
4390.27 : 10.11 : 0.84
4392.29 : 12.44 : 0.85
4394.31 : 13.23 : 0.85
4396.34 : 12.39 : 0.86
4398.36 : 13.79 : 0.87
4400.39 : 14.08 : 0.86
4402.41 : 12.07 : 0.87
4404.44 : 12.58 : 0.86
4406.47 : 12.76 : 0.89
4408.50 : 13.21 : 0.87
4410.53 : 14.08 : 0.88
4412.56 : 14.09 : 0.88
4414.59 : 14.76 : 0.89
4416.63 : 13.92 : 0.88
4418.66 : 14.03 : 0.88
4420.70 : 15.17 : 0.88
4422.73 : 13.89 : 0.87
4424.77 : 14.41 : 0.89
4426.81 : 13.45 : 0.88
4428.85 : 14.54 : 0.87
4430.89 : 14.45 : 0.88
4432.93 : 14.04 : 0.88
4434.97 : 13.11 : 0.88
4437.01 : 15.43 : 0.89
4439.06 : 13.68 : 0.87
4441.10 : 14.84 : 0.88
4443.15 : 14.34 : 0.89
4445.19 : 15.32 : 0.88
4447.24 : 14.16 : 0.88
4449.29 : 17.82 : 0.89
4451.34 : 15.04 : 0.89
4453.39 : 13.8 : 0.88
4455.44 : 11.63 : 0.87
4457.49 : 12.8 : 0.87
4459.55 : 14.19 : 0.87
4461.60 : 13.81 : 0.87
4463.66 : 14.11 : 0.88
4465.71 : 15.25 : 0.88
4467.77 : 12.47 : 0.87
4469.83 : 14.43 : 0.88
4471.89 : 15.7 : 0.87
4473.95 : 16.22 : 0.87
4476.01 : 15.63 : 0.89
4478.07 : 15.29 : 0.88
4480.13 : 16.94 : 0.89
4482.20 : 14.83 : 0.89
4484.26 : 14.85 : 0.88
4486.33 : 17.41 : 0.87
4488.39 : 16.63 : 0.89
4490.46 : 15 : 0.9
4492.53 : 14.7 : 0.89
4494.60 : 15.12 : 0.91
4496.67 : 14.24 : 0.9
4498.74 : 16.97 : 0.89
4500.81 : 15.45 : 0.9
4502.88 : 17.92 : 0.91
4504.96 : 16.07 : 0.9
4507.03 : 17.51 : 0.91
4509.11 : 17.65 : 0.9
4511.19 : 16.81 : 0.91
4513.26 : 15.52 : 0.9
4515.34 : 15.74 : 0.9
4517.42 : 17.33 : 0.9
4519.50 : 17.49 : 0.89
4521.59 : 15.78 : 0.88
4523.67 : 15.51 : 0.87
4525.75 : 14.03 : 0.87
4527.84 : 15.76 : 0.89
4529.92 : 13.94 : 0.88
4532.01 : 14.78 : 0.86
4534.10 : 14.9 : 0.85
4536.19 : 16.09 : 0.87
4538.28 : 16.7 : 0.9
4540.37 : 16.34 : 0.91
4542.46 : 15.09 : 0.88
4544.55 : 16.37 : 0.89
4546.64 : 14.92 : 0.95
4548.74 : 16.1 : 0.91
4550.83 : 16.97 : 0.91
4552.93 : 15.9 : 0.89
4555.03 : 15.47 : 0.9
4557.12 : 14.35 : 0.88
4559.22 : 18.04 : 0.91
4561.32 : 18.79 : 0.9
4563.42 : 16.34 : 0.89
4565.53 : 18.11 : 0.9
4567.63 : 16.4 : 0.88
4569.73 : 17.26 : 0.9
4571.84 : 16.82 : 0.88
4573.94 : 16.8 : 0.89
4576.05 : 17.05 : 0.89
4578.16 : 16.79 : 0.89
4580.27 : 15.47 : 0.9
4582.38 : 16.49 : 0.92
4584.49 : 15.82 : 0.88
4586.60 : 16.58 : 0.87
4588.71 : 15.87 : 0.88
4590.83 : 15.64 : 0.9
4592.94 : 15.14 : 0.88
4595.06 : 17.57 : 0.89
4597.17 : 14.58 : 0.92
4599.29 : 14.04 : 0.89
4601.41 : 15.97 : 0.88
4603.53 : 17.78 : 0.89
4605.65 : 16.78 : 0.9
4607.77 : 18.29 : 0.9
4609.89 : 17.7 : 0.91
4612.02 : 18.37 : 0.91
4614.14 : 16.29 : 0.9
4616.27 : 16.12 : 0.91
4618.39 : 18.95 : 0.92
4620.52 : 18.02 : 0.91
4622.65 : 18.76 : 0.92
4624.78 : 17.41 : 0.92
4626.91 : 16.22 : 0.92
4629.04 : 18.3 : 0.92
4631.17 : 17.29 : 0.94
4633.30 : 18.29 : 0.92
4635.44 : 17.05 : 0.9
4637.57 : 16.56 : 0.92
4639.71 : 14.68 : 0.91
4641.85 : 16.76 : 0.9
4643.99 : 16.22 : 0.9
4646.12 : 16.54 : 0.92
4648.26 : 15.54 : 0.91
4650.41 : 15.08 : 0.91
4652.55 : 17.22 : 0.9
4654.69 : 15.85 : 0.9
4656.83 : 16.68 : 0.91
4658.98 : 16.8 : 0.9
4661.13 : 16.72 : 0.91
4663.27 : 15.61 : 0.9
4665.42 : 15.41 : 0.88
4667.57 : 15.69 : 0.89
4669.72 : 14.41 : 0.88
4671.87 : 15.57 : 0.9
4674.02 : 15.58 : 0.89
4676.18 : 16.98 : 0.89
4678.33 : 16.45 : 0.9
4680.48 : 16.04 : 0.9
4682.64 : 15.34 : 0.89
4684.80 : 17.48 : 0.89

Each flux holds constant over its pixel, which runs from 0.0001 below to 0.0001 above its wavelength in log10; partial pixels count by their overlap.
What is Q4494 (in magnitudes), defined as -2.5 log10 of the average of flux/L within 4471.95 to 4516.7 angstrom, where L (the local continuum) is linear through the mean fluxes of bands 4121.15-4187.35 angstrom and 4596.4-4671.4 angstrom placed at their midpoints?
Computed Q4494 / -0.08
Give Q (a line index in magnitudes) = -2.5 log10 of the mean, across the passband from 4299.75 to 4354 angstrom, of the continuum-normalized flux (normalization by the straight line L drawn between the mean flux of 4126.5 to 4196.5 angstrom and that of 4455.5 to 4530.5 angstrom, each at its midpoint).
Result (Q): 0.12 mag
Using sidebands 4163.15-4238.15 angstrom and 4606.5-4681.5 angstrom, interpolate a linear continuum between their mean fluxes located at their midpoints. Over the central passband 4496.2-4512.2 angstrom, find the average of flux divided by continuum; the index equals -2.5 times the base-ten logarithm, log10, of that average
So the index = -0.13 mag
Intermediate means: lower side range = 10.7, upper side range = 16.7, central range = 16.7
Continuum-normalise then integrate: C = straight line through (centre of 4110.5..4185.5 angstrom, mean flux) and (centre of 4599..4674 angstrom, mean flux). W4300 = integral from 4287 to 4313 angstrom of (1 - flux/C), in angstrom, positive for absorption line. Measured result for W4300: 5.8 angstrom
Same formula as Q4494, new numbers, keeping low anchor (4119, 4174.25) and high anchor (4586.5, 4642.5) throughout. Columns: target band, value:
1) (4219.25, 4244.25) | 0.09 mag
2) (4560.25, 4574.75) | -0.06 mag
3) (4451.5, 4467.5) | 0.09 mag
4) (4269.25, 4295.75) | 0.11 mag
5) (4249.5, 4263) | 0.07 mag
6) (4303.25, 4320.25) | 0.24 mag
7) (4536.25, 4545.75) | -0.02 mag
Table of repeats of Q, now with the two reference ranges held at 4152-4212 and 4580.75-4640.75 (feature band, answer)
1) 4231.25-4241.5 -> 0.017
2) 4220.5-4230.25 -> 0.180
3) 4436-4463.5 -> 0.013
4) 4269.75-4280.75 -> 0.121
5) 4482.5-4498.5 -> -0.026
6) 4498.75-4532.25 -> -0.047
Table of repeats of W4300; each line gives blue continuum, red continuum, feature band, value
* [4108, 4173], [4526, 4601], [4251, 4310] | 7.5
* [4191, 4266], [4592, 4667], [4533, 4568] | -1.5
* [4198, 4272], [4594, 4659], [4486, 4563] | -3.3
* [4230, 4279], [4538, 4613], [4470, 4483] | -0.6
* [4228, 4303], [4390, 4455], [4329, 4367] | -1.0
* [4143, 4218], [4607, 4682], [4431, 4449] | -0.6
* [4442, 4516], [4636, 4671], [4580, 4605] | -0.3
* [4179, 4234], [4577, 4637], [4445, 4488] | -0.4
